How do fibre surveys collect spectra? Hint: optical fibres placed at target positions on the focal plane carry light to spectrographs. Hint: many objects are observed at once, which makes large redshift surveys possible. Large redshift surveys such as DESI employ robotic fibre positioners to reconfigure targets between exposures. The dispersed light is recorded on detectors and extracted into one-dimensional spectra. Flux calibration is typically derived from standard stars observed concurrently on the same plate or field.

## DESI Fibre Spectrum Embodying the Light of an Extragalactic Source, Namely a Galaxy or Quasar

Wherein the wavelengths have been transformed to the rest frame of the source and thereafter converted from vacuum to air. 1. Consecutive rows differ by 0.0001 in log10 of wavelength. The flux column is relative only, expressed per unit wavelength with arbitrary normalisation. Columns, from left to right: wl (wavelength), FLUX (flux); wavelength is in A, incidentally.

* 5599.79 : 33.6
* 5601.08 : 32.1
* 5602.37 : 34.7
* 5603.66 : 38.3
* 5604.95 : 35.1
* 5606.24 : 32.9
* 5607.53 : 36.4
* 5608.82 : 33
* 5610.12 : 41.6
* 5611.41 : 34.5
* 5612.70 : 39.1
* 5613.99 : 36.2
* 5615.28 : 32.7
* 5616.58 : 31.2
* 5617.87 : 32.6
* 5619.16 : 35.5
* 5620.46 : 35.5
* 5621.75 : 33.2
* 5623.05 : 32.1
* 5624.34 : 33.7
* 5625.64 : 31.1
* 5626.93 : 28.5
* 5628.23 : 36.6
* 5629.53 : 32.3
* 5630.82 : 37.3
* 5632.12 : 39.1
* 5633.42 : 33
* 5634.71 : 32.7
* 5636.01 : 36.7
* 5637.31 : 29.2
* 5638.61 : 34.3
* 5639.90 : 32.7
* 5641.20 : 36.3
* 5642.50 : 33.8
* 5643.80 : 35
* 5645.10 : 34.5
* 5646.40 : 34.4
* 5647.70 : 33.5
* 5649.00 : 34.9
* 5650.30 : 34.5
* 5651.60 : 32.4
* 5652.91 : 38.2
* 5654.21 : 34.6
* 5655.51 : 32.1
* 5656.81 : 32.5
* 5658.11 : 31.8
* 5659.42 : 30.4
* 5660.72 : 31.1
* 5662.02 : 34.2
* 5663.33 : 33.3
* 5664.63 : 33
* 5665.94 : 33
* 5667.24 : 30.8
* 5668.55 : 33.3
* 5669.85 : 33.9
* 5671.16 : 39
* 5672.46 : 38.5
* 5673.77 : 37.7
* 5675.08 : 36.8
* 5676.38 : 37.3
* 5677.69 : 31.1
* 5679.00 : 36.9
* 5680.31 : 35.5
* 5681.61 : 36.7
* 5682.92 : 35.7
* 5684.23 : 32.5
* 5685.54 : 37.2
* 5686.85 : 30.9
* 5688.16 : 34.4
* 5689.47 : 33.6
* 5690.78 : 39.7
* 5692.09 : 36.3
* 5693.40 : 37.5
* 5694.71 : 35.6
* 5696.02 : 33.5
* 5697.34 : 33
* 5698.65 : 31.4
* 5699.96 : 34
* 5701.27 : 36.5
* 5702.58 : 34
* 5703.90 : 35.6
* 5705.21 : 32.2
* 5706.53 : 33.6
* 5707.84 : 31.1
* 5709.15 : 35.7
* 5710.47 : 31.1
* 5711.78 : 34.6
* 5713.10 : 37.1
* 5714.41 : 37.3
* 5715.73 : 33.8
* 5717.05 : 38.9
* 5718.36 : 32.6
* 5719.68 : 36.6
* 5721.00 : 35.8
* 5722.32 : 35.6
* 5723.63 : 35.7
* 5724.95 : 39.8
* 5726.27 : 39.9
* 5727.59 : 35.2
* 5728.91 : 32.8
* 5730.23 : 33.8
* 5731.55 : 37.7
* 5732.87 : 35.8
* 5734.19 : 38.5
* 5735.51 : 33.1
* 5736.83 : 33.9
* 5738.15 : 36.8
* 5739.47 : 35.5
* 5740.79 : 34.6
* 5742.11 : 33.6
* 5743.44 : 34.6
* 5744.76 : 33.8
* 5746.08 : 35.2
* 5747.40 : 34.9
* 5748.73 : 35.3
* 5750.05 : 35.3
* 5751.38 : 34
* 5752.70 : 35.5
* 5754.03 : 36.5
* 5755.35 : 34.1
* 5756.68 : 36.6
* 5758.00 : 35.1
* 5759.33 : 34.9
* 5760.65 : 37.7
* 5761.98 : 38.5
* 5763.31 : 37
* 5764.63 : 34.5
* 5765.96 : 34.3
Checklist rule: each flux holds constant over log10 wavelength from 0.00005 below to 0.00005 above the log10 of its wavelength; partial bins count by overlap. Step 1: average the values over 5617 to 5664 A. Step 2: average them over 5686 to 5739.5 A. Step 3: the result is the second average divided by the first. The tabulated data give 1.0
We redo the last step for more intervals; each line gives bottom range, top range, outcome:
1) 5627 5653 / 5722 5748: 1.04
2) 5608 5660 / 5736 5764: 1.04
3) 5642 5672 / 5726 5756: 1.04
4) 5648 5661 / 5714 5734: 1.08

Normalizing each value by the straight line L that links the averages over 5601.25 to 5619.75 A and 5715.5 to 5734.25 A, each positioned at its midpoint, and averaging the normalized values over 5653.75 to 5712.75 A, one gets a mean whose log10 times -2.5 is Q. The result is 0.05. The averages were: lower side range 35.2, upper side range 36.1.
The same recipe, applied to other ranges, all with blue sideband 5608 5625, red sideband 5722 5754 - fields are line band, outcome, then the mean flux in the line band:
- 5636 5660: 0.038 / 33.7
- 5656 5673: 0.051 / 33.4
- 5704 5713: 0.058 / 33.5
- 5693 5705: 0.025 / 34.4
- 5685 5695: -0.015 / 35.6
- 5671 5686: -0.032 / 36.1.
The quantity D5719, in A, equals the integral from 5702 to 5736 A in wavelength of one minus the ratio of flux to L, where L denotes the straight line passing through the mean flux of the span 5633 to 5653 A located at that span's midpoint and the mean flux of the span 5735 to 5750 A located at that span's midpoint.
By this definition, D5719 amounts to -0.7 A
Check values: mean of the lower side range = 34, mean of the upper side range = 34.7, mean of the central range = 35.3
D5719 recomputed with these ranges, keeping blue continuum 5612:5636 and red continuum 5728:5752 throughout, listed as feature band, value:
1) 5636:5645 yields 0.10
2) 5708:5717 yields -0.06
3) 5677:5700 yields -0.13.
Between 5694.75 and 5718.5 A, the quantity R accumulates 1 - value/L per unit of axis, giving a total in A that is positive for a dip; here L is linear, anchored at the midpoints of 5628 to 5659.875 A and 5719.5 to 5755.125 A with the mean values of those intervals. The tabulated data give 0.5 A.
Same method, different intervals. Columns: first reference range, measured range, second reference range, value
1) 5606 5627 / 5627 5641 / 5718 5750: 0.10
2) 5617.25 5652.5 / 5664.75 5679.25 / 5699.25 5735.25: -0.25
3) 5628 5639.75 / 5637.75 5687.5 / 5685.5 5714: 0.21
